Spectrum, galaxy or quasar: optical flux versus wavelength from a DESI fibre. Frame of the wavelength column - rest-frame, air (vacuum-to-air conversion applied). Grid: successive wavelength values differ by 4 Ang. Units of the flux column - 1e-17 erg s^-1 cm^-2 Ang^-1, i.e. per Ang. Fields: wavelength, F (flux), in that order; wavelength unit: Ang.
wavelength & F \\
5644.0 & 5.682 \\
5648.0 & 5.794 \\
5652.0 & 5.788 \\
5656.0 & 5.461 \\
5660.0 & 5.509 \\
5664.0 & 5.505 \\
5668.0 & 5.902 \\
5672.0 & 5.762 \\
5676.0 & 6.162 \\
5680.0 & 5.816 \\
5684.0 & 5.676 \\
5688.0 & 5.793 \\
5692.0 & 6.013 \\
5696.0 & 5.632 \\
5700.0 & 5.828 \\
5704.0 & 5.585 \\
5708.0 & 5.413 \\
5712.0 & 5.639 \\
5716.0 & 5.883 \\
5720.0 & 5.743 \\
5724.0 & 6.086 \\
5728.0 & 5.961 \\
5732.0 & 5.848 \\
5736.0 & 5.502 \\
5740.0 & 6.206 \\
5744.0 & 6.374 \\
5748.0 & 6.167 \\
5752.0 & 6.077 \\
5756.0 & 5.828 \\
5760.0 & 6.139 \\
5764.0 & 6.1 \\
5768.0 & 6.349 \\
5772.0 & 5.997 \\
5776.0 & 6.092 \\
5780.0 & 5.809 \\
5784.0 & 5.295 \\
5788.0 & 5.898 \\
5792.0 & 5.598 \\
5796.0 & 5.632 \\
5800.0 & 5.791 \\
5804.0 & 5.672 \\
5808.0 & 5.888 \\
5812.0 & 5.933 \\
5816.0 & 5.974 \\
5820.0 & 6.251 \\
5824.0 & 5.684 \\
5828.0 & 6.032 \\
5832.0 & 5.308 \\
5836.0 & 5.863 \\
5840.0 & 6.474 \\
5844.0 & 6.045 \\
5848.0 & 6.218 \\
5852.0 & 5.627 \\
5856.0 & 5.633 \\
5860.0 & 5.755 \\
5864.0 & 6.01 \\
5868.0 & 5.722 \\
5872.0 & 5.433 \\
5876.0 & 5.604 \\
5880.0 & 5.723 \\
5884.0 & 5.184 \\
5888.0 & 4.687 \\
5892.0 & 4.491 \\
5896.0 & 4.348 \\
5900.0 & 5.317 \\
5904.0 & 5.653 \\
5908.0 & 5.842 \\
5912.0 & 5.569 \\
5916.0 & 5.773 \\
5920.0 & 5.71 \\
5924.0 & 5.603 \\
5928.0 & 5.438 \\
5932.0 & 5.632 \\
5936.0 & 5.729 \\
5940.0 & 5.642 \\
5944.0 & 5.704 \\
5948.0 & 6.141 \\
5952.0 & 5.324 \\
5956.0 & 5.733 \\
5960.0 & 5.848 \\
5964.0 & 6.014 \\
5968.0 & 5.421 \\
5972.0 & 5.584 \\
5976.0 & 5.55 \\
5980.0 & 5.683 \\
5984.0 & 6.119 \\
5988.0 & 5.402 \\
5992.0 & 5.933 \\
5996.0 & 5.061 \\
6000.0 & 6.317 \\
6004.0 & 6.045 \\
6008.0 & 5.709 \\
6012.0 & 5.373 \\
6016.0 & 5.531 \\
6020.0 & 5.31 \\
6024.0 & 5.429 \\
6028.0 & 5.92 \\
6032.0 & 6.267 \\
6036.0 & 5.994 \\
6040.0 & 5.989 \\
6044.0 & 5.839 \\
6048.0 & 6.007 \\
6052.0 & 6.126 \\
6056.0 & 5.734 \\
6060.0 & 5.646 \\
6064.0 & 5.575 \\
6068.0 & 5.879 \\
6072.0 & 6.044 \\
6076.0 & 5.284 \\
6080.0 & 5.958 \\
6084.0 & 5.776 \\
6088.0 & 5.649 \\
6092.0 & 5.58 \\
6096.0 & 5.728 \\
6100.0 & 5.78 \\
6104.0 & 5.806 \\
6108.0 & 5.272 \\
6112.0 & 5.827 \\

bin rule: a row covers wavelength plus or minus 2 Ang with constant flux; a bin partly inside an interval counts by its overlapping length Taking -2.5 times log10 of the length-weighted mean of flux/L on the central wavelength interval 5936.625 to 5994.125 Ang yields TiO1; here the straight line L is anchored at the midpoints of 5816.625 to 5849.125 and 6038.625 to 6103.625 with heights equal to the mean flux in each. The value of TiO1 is 0.028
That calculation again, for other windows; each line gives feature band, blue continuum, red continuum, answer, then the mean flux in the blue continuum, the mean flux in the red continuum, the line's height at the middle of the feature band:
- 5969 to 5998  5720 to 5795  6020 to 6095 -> 0.043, 5.95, 5.8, 5.84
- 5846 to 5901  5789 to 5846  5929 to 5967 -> 0.077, 5.87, 5.73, 5.81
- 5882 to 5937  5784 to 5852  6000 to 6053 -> 0.097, 5.87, 5.82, 5.85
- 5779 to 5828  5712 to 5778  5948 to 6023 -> 0.025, 6.01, 5.67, 5.93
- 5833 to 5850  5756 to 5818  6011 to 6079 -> -0.045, 5.88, 5.77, 5.85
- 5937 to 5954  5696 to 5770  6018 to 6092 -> 0.025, 5.92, 5.8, 5.84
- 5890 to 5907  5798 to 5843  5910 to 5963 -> 0.152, 5.9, 5.69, 5.76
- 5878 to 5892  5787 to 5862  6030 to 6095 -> 0.150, 5.86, 5.83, 5.85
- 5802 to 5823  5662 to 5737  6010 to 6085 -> -0.029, 5.78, 5.77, 5.78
